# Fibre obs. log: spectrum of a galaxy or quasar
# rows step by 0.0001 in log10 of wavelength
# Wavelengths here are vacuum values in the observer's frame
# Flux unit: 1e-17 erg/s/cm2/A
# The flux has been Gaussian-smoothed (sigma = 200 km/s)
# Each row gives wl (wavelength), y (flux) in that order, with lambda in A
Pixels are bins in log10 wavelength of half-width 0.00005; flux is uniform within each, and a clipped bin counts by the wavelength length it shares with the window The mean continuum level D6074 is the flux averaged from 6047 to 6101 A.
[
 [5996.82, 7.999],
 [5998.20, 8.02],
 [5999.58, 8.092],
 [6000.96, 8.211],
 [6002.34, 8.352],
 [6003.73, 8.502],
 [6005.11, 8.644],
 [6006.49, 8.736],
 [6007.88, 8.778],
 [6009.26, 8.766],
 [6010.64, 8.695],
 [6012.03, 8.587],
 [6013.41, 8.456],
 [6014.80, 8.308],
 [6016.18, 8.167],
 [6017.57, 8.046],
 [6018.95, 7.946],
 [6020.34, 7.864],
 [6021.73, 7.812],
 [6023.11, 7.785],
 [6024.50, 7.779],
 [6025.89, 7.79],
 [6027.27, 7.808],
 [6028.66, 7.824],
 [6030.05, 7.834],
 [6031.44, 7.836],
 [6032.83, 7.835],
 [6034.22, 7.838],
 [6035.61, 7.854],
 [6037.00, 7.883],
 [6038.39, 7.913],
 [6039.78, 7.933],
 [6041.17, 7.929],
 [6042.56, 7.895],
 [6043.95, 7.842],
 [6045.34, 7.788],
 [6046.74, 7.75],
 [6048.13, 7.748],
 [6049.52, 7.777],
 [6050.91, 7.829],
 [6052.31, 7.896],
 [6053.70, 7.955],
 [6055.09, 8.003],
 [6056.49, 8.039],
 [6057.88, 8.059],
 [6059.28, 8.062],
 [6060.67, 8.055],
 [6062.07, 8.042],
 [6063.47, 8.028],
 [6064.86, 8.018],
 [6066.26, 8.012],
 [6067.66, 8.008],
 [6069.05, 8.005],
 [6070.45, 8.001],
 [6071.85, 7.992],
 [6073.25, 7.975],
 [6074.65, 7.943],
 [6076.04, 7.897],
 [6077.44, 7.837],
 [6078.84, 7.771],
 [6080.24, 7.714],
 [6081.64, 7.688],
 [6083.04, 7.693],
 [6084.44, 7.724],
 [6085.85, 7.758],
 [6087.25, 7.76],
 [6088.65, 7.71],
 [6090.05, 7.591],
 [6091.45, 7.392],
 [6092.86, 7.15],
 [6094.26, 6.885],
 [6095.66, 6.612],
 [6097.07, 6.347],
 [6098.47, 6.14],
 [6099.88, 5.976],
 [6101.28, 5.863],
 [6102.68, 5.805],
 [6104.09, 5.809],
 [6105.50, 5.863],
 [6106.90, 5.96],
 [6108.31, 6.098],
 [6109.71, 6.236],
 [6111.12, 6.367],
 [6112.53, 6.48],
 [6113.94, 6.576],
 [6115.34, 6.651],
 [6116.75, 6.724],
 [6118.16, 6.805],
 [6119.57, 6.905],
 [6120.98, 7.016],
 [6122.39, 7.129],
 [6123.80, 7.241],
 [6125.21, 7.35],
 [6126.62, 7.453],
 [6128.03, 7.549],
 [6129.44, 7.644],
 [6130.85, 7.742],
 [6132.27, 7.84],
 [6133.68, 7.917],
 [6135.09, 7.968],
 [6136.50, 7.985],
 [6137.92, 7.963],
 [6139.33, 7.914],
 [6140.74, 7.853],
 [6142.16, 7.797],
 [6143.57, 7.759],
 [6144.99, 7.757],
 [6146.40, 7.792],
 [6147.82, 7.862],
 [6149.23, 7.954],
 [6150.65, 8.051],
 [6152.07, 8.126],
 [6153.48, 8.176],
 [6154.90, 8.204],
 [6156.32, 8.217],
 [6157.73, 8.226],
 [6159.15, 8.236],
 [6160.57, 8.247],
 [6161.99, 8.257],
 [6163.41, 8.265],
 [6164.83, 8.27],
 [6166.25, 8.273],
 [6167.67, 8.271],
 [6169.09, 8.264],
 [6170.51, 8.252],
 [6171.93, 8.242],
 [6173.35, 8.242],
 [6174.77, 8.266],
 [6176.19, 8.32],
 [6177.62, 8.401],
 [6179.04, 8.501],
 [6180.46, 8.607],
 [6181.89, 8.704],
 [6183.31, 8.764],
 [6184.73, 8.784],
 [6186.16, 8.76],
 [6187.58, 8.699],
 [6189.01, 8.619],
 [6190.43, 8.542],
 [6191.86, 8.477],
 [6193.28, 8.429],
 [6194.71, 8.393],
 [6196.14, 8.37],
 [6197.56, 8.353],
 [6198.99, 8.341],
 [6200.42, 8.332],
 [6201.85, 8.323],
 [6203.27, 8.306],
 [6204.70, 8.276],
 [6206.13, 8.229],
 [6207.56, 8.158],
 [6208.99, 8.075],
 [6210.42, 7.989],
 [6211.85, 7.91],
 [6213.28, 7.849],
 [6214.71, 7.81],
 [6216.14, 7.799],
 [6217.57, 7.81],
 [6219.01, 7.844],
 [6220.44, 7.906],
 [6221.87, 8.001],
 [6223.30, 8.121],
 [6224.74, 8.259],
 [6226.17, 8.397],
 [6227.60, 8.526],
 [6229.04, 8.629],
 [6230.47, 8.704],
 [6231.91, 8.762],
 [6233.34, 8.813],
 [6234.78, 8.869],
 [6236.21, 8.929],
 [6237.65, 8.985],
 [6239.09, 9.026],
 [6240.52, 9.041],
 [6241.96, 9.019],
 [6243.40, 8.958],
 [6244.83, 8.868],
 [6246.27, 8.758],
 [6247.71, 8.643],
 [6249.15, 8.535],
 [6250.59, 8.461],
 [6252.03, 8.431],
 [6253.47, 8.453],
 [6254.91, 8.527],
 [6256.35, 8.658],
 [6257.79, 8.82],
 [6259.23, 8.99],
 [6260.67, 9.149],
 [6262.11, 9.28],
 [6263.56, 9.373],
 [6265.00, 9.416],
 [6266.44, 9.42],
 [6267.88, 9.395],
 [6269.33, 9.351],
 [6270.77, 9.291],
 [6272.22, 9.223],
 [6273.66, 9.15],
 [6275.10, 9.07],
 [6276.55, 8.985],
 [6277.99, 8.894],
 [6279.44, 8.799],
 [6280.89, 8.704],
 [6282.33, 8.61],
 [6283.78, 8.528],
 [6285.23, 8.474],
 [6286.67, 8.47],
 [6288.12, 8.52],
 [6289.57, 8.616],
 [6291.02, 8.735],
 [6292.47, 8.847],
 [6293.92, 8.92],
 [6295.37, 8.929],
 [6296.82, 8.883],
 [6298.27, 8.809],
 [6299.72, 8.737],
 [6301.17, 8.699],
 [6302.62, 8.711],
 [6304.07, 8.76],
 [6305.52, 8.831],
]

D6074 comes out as 7.65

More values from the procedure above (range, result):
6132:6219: 8.2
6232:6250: 8.86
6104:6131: 6.78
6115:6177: 7.85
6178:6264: 8.51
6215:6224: 7.91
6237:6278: 8.97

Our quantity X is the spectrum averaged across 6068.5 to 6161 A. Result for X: 7.37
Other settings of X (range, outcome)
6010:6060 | 7.95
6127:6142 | 7.83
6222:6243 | 8.7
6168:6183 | 8.39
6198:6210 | 8.25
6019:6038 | 7.83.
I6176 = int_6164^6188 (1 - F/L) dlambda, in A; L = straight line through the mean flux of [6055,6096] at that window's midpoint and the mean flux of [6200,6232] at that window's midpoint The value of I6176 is -1.16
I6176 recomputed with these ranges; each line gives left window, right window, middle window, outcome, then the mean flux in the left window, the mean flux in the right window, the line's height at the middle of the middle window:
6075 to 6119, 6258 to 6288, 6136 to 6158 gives -1.4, 6.88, 9.02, 7.48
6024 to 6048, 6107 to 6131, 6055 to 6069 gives -0.9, 7.84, 6.9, 7.55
